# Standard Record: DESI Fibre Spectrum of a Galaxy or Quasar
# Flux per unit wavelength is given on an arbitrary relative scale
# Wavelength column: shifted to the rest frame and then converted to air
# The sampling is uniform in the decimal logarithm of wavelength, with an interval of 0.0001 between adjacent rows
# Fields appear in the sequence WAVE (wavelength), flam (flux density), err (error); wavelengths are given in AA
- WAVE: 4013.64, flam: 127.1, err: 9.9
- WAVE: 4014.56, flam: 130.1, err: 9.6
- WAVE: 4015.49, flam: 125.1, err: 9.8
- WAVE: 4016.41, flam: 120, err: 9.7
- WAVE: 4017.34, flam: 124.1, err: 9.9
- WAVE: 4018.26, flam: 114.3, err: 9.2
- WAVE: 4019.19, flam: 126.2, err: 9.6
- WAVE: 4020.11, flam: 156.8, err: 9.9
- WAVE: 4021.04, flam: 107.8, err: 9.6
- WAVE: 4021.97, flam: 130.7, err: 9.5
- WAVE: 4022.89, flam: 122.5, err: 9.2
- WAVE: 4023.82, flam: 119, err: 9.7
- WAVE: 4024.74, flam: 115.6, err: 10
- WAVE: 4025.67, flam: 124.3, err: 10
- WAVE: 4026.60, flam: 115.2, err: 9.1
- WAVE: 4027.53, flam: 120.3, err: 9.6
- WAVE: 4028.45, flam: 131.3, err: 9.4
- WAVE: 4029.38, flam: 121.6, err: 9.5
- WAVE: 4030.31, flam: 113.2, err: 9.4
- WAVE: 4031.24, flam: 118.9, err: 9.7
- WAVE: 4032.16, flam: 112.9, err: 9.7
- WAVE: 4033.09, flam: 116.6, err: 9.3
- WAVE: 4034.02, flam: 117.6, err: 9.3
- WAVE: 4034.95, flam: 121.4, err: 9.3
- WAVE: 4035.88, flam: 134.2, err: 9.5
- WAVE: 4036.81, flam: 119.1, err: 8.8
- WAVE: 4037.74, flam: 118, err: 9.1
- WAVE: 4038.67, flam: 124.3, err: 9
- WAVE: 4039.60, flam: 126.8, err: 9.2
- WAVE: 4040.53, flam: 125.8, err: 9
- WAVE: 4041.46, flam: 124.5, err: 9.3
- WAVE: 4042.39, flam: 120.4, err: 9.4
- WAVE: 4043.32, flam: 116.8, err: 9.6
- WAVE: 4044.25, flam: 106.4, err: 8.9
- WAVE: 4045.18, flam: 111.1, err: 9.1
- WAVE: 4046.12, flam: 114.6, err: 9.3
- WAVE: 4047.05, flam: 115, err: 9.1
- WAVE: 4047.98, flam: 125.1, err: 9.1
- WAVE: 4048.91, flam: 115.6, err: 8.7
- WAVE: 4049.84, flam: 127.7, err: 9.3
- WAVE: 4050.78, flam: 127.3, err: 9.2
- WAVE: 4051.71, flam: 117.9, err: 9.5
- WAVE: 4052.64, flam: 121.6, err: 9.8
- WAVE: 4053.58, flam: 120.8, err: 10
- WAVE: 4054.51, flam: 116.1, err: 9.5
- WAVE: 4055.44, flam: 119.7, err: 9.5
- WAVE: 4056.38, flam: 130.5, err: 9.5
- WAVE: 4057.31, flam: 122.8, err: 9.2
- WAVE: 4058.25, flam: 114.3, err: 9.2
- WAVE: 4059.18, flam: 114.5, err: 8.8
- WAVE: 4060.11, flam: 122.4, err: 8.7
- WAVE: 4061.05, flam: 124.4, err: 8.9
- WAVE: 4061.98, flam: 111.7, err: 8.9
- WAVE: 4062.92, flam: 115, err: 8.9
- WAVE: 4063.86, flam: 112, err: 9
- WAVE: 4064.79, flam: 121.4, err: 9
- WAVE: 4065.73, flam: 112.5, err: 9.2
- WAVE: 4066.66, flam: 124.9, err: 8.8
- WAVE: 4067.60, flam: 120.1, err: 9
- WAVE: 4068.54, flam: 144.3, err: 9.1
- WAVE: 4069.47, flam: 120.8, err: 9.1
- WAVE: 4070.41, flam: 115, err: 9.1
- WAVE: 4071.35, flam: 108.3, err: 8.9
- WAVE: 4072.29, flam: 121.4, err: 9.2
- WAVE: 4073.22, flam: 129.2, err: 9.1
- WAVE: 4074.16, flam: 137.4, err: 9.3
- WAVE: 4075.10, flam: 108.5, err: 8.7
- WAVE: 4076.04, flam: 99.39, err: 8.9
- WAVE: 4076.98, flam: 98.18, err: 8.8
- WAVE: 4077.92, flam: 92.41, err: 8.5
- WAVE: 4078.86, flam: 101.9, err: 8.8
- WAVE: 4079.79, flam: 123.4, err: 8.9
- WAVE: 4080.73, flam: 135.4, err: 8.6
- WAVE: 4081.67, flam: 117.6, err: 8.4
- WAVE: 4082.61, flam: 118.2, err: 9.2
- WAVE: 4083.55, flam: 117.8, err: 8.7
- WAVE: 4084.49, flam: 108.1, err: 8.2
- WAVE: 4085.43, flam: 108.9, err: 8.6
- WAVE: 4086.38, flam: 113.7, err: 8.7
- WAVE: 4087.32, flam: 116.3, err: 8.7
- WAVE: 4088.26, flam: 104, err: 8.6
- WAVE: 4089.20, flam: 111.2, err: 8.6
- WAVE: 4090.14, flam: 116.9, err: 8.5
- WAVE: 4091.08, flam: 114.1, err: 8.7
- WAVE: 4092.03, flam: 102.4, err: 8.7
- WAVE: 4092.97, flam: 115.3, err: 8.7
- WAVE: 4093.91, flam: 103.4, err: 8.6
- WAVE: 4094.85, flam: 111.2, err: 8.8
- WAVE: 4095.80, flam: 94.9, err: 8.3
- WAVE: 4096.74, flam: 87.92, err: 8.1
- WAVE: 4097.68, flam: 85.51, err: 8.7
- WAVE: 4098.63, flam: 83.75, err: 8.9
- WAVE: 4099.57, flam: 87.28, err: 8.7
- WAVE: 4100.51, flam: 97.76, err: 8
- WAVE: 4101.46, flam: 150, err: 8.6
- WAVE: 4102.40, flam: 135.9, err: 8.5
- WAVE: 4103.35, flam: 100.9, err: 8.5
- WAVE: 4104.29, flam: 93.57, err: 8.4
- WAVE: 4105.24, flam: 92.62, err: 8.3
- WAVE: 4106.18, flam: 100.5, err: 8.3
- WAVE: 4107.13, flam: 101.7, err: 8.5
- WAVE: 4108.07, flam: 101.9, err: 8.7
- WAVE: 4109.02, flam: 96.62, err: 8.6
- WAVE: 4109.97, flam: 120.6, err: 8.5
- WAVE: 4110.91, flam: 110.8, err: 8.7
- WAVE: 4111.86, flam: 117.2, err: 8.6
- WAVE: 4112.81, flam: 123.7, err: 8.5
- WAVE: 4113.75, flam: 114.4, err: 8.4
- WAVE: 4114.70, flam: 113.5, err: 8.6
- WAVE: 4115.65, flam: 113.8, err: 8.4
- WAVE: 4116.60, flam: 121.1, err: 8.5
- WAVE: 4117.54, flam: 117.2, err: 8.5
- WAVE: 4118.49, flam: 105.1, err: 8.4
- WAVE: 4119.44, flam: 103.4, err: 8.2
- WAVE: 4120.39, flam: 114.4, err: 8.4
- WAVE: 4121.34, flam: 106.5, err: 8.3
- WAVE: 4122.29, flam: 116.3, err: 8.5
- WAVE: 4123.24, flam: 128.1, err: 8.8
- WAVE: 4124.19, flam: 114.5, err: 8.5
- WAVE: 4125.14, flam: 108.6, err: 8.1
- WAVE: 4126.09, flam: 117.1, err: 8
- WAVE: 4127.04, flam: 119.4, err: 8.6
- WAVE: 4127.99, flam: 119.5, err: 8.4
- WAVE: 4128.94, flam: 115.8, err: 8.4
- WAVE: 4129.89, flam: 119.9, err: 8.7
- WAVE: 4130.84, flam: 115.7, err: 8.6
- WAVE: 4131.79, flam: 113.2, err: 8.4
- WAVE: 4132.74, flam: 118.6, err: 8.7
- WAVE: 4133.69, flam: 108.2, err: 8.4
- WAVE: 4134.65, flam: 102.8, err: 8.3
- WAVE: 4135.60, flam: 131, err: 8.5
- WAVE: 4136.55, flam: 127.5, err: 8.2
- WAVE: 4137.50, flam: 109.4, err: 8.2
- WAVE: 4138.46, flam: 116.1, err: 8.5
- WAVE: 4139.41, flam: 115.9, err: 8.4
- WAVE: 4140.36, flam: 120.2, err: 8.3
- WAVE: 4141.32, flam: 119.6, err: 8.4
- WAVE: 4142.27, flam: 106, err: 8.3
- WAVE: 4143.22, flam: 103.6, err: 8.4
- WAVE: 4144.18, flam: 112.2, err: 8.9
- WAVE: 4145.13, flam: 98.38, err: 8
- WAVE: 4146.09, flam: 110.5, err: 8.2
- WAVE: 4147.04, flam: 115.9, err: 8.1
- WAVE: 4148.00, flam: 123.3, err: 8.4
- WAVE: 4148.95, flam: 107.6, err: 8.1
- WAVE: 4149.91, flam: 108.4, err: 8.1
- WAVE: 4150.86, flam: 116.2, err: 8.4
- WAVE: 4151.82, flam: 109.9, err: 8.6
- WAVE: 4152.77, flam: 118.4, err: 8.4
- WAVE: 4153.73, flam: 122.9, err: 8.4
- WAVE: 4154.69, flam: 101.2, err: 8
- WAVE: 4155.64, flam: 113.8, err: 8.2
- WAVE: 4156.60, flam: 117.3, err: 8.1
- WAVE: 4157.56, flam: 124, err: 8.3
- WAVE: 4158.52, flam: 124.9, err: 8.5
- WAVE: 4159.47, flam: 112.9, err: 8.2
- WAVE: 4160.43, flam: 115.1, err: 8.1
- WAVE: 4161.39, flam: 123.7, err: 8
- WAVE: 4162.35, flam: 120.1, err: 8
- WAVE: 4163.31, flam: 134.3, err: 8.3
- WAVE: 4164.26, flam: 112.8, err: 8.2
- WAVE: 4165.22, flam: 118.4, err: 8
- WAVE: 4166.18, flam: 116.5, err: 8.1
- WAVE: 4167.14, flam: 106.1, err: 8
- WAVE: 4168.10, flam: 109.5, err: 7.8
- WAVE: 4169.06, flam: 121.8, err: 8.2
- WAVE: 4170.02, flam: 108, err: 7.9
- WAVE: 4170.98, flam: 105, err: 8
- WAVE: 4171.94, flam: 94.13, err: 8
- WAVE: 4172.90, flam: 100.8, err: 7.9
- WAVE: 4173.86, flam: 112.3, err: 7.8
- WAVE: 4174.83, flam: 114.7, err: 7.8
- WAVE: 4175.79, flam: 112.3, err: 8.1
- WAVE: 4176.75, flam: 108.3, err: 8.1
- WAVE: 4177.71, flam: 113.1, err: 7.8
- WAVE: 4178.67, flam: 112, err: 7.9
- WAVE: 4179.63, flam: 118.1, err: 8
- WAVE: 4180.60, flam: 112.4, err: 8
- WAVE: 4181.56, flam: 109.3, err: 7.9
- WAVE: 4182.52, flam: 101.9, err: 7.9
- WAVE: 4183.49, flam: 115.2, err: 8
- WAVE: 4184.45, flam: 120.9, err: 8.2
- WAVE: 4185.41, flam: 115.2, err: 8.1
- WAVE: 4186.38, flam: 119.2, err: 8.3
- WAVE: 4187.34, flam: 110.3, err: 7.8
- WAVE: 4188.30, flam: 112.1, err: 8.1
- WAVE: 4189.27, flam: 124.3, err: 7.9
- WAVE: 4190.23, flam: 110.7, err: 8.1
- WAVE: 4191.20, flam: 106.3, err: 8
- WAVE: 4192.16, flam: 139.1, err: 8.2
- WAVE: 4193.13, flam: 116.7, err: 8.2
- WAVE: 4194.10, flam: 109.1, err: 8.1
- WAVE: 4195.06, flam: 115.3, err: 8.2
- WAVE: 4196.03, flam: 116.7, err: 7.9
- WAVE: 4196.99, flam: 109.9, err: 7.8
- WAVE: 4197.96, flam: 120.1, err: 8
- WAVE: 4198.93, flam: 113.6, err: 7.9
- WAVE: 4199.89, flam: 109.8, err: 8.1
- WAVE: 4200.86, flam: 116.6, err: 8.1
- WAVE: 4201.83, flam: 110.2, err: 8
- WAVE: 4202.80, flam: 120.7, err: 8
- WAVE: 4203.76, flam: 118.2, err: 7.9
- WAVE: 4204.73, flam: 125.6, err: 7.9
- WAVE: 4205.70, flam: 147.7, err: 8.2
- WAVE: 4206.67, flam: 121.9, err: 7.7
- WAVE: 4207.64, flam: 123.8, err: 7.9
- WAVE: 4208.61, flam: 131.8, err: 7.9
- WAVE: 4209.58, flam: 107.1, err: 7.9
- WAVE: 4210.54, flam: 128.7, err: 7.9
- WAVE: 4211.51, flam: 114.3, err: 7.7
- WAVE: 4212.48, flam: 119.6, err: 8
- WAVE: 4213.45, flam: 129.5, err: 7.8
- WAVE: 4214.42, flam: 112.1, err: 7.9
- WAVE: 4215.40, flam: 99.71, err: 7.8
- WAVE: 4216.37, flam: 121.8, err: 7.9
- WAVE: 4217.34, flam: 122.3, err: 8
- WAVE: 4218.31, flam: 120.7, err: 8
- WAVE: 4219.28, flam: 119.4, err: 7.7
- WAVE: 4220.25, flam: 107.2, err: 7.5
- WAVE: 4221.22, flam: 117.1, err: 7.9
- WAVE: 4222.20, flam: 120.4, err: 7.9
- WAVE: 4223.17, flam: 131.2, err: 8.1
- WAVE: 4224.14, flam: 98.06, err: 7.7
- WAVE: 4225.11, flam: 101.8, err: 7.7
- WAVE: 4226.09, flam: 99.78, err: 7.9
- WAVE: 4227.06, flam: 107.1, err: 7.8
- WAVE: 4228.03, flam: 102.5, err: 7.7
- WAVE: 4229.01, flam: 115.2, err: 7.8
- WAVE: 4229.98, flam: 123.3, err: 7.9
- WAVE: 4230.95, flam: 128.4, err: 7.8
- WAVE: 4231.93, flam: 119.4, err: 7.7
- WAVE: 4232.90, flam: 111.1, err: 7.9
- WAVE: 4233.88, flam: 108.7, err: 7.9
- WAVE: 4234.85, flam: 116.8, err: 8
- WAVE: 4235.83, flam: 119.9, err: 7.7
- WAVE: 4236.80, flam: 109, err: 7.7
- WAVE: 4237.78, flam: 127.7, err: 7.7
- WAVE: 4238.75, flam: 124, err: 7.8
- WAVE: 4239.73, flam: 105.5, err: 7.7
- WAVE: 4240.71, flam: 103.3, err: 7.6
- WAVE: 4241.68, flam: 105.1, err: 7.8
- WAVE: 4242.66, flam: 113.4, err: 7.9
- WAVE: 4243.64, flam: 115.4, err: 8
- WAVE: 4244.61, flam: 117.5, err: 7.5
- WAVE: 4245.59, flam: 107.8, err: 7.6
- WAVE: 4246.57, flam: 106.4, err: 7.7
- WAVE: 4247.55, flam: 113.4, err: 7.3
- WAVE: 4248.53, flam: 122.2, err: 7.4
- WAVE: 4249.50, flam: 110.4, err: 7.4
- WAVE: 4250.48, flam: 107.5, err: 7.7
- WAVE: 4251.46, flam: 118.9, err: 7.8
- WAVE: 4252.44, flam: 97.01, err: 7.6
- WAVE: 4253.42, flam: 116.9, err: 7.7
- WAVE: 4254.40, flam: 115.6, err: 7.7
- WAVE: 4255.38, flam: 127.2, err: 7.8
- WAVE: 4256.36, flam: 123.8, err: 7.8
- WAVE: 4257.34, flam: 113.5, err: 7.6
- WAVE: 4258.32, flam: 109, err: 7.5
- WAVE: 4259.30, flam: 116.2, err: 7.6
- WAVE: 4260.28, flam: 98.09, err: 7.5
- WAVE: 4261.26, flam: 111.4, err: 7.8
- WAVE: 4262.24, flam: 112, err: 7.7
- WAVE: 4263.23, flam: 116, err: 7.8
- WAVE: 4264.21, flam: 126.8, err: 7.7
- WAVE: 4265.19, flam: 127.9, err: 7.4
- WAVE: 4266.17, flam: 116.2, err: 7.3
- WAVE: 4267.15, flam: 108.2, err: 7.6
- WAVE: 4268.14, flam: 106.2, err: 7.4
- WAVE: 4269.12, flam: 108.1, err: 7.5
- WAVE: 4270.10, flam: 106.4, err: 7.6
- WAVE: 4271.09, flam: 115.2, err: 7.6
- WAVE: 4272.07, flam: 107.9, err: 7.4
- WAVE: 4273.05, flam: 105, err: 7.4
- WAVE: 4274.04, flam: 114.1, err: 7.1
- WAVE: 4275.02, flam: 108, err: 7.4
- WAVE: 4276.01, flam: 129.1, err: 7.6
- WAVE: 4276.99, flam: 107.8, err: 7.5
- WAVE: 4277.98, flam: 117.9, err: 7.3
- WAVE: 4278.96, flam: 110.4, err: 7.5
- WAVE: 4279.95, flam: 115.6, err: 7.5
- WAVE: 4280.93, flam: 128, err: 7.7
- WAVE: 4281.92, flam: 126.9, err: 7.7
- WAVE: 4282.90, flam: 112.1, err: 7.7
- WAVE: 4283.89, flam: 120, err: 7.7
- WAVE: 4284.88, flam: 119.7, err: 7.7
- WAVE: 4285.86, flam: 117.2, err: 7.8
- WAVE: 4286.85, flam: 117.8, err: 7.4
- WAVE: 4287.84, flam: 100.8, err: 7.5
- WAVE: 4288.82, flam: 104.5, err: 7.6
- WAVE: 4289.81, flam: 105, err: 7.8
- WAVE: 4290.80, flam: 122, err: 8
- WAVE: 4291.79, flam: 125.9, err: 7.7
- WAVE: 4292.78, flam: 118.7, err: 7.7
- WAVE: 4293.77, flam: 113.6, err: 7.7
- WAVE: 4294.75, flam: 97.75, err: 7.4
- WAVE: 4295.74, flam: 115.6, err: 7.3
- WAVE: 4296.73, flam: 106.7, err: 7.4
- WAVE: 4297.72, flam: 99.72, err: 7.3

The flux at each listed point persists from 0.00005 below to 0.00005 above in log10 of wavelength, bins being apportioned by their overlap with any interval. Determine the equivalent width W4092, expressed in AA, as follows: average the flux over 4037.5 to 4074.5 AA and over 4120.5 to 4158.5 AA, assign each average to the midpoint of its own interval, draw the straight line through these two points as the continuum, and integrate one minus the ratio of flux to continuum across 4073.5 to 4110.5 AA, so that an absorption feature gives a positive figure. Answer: 3.15 AA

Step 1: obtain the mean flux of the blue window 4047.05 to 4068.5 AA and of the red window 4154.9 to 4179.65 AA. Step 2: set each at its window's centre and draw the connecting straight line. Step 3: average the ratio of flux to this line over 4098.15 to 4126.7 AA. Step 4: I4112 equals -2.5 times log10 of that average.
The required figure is 0.07 mag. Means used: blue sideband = 120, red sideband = 114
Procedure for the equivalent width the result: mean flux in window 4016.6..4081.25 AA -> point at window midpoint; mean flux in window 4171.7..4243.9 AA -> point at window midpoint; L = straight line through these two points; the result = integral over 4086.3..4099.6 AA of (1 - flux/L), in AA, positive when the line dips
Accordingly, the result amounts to 1.7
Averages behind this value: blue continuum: 120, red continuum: 115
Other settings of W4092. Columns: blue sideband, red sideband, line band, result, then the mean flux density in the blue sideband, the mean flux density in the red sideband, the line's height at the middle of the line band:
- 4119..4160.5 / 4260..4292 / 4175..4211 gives -0.8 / 115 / 114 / 114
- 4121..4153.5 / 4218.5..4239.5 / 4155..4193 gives 0.1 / 115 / 115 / 115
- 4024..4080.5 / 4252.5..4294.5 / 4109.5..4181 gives 1.6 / 119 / 115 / 117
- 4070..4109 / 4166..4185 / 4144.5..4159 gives -0.5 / 109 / 111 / 110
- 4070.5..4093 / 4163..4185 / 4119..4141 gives -0.6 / 113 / 112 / 113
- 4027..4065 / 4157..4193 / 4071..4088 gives 0.6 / 120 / 115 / 118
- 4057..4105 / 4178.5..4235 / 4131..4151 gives 0.1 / 113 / 116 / 114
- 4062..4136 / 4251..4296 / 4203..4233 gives -1.1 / 112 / 114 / 114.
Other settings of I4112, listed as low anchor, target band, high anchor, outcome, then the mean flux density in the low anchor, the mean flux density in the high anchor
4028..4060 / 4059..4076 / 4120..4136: -0.01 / 120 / 116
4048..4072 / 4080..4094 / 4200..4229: 0.05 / 120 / 117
